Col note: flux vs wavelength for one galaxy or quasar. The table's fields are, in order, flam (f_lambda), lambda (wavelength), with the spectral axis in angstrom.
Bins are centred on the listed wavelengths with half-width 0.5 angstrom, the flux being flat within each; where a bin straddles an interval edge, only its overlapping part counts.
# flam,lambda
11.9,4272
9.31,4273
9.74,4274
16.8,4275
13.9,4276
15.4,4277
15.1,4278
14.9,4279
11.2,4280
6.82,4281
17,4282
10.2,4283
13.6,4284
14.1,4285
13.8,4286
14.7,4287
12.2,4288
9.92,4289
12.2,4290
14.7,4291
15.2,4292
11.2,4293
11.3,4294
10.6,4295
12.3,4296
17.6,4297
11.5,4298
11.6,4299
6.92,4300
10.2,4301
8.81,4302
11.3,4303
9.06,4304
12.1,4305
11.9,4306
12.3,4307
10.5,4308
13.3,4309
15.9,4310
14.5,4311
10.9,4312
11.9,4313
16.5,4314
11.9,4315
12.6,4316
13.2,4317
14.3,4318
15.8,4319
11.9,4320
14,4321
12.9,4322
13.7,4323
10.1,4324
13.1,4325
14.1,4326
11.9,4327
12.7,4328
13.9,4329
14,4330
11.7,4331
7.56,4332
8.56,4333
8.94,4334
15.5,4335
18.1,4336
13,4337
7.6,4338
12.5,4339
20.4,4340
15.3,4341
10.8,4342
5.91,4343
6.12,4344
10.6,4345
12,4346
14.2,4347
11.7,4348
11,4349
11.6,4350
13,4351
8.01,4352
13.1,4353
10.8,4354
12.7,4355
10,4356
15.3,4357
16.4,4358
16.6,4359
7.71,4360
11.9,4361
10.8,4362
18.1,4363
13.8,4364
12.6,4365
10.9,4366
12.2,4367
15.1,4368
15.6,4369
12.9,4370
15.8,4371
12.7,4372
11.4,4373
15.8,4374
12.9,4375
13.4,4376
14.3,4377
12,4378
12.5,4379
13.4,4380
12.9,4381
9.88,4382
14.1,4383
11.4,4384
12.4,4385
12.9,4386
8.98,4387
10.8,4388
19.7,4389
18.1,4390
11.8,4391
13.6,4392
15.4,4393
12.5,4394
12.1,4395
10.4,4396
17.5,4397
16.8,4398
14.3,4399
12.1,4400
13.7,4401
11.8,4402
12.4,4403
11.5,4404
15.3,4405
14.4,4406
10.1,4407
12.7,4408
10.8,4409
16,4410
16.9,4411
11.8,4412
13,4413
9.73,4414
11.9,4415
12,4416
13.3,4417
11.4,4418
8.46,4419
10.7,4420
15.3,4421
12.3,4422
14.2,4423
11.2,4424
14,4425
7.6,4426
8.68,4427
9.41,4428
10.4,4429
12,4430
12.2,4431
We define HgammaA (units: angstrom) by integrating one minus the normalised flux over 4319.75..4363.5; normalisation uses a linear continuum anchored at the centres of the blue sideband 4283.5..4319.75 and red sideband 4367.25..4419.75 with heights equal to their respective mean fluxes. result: 1.7 angstrom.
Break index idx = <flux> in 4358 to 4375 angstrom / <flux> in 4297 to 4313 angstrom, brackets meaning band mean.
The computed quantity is 1.16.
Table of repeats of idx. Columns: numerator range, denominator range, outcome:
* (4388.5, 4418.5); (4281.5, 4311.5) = 1.09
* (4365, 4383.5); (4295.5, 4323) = 1.06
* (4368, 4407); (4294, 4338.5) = 1.09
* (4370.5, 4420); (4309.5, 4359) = 1.04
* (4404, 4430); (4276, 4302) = 0.96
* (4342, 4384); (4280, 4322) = 1.00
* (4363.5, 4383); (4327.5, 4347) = 1.11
